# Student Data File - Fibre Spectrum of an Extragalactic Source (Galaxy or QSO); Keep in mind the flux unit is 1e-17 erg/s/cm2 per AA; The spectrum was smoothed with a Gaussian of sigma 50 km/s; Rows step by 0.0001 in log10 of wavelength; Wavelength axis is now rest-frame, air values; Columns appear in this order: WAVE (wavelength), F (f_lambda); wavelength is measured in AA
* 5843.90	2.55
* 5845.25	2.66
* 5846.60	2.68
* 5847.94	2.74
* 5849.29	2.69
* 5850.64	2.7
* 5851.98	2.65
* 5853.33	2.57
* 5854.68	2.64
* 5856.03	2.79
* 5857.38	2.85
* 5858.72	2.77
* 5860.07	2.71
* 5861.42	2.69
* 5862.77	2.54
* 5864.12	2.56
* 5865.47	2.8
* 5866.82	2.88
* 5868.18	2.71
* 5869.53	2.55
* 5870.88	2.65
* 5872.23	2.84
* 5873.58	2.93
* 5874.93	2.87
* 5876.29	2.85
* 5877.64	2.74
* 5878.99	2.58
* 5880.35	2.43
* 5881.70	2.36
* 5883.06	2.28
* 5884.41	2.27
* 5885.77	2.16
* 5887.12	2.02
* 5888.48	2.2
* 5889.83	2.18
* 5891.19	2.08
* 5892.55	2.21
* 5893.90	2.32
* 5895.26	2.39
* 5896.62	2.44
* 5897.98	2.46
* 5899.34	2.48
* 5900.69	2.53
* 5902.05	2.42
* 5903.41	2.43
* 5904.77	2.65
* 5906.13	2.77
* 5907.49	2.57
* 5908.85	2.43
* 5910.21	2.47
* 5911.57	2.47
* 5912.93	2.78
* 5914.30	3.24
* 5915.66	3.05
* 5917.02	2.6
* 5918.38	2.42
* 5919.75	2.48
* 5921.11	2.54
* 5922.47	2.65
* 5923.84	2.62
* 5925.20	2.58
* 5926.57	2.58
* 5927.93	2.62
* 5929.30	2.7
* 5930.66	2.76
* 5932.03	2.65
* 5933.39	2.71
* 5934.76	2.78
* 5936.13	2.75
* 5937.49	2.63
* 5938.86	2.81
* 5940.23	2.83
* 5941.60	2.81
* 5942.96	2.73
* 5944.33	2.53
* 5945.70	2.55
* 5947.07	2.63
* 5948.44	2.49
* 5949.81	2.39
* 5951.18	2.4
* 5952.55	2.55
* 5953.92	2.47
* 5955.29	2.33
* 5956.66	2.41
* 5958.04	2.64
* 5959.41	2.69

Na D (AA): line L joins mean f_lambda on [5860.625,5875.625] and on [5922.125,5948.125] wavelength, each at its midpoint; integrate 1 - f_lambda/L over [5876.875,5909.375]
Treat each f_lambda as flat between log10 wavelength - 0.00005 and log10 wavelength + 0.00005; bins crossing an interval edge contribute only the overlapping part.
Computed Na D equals 3.8 AA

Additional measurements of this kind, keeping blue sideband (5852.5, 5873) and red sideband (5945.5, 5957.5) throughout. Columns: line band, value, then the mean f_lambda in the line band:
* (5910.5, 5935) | -1.26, 2.67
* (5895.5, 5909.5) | 0.45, 2.51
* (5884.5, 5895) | 1.79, 2.18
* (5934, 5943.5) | -1.00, 2.76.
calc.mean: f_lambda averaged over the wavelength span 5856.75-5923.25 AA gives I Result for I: 2.56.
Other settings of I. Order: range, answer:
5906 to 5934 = 2.65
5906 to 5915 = 2.67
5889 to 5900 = 2.32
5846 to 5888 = 2.63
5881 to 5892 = 2.19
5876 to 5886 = 2.46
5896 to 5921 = 2.59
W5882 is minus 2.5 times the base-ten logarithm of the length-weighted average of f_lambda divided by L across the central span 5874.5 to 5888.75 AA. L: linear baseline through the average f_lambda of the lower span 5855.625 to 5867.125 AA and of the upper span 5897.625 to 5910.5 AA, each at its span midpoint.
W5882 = 0.09 mag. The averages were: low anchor 2.73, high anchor 2.53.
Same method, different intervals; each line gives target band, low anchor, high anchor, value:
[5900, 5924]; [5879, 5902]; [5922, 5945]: -0.050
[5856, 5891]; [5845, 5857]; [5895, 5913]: 0.017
